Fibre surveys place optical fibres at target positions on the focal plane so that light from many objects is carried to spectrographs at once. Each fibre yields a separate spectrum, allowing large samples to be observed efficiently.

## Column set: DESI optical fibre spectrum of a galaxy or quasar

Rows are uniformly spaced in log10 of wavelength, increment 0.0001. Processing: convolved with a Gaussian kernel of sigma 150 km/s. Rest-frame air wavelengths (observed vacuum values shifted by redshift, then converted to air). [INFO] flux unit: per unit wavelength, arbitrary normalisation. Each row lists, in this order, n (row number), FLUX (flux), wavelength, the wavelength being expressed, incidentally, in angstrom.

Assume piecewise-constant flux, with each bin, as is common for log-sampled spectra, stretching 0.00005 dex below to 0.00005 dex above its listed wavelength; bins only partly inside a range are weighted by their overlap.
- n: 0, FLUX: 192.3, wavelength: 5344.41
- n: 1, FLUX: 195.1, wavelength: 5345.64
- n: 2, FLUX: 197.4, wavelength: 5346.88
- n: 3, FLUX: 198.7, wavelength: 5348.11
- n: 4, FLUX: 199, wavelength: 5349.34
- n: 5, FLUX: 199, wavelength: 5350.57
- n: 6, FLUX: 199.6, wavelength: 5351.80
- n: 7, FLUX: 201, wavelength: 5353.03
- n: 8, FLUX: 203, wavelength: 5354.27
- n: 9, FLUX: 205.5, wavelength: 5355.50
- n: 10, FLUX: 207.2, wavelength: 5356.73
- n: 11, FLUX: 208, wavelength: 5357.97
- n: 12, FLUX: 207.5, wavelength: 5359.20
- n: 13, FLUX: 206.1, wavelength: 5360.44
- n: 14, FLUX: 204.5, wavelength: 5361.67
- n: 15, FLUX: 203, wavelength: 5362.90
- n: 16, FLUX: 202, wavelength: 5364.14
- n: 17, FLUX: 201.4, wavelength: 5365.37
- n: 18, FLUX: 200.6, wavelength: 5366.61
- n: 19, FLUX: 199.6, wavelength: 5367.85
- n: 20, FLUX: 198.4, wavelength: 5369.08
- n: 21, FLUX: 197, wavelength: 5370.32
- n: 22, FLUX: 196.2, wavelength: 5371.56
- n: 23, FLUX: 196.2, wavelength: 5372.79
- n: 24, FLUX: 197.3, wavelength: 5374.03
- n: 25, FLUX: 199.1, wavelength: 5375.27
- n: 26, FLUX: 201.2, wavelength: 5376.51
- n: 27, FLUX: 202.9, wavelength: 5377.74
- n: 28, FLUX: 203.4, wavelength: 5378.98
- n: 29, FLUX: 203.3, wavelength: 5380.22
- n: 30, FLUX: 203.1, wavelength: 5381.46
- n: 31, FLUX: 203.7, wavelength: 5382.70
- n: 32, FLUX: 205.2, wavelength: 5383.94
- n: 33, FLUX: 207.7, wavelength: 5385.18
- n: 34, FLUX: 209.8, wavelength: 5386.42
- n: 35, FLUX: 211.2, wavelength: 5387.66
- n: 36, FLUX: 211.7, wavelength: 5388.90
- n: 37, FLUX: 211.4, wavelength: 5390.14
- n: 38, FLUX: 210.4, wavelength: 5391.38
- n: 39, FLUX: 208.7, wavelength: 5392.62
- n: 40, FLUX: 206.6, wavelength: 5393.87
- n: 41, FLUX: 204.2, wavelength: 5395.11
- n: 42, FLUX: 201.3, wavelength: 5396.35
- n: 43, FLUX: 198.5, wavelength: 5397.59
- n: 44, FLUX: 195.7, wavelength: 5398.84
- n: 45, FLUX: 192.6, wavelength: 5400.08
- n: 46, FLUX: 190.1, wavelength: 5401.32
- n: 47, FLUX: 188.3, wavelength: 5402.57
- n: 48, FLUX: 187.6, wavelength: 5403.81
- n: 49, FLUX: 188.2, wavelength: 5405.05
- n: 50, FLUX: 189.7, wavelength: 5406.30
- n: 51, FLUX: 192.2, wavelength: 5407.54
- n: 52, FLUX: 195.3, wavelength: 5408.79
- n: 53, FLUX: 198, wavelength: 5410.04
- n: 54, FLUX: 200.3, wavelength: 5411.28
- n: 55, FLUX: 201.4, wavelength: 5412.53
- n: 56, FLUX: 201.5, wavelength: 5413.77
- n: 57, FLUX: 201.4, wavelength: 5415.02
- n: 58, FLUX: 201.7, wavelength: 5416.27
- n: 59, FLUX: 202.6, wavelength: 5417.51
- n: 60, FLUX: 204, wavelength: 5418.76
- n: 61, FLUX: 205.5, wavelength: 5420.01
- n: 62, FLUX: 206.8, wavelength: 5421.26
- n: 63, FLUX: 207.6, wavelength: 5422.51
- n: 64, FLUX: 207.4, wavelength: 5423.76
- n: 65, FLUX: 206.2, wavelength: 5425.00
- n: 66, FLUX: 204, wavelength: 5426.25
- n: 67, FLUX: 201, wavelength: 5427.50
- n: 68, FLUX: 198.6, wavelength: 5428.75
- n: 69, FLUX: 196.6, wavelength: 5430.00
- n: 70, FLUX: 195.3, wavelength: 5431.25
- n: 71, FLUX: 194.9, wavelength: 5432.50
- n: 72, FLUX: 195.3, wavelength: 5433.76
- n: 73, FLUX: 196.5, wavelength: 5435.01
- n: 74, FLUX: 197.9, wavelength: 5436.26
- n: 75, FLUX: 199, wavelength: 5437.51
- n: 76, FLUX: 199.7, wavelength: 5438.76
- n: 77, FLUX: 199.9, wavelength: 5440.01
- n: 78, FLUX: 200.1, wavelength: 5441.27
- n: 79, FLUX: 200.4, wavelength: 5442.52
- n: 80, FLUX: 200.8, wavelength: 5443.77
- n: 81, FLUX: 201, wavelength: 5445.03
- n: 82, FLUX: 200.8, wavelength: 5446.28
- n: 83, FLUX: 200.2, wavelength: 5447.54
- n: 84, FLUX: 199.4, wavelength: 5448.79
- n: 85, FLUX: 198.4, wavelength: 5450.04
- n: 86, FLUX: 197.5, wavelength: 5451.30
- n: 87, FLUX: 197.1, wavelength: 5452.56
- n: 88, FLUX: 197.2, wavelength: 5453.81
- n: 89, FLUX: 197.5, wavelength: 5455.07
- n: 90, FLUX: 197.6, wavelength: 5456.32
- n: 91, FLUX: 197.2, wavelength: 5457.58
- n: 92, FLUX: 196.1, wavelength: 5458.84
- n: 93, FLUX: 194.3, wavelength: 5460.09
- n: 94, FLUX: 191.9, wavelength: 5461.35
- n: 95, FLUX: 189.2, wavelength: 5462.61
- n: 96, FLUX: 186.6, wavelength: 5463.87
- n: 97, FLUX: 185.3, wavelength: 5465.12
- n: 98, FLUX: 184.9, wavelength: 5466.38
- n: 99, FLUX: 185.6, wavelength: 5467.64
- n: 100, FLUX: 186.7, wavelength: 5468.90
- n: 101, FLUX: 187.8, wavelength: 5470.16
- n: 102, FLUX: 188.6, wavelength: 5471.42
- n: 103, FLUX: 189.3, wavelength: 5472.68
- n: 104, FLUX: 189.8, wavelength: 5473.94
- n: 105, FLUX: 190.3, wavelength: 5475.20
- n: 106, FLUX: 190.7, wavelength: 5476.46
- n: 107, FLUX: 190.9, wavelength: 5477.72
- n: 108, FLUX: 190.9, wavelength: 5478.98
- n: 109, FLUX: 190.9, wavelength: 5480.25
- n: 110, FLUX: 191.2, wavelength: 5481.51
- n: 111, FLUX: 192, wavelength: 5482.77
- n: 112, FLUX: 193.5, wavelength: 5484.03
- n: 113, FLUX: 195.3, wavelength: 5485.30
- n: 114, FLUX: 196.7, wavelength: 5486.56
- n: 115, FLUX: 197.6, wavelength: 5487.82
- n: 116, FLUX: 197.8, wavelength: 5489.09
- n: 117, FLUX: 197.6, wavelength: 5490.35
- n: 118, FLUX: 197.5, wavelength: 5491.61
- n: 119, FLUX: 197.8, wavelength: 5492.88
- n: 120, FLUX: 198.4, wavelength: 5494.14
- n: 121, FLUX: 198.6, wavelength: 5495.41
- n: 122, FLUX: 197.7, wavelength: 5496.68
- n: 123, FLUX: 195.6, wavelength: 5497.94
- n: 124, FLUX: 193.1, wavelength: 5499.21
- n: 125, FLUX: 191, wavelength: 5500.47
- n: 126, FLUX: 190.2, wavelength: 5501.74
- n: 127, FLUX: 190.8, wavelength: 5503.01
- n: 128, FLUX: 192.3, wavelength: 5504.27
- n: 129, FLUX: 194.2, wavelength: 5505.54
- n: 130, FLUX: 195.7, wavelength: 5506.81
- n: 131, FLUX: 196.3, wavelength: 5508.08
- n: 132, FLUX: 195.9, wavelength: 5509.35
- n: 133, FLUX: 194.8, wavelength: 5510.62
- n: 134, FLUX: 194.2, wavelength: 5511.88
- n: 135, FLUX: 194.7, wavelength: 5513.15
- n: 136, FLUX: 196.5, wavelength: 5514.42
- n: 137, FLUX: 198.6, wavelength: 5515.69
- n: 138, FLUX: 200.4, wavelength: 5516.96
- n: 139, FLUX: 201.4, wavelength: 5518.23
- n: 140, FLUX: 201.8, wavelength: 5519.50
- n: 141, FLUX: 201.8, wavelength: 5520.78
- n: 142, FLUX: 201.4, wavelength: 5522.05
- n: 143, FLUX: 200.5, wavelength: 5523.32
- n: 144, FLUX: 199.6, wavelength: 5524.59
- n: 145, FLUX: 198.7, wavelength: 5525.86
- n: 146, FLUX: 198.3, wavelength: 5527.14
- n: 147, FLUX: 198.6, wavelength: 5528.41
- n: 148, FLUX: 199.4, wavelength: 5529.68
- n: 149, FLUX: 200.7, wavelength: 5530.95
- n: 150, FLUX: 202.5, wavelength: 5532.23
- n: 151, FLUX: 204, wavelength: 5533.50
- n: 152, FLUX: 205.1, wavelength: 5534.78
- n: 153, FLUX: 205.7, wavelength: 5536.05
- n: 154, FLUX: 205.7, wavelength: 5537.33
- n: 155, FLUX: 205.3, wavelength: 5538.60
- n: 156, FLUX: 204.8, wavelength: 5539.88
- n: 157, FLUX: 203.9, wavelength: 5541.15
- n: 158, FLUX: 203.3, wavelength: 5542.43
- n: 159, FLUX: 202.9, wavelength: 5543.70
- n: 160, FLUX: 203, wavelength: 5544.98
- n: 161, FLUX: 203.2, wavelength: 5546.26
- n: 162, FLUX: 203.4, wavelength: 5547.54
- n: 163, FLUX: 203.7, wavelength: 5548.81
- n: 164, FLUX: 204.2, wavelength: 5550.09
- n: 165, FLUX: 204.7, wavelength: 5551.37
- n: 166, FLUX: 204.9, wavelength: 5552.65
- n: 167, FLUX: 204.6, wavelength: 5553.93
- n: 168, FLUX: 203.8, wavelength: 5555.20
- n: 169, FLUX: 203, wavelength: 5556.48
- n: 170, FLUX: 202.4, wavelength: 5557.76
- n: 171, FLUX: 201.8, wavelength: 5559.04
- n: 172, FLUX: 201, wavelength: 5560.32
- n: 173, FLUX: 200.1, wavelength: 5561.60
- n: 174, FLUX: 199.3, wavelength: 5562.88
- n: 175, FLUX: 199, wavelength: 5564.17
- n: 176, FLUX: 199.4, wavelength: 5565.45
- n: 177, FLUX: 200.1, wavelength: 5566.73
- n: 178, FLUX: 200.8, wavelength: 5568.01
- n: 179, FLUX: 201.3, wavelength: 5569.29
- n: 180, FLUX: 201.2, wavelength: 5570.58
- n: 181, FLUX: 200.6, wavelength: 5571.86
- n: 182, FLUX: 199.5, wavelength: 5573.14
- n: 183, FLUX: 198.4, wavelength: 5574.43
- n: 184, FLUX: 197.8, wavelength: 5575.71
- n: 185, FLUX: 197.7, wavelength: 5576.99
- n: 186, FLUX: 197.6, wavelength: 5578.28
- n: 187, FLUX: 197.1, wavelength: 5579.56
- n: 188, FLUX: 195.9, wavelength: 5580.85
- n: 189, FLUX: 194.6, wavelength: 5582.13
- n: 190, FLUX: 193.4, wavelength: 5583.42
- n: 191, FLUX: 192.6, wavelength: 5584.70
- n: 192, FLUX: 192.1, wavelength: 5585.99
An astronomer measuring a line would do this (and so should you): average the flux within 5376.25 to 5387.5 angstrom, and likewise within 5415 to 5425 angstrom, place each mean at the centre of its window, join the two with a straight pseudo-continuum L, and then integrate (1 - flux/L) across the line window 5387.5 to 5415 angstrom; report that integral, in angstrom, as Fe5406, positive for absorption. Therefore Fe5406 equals 0.8 angstrom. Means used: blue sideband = 205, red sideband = 205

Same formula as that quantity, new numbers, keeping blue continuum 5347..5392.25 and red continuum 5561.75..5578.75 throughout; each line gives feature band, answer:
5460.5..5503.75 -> 1.9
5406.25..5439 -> 0.3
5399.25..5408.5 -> 0.6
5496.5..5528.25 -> 0.6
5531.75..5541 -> -0.2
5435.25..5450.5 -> 0.2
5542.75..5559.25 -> -0.3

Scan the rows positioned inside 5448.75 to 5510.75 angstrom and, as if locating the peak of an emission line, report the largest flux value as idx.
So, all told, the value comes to 199.4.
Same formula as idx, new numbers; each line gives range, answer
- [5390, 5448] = 211.4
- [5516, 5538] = 205.7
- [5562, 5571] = 201.3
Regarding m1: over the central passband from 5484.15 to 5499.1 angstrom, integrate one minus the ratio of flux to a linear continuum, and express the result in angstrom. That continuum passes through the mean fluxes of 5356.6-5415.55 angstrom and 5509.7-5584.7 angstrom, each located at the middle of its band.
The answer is 0.28 angstrom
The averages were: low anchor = 201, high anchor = 201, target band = 197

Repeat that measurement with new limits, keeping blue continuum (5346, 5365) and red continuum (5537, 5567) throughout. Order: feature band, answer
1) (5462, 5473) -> 0.9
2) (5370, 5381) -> 0.2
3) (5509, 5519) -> 0.3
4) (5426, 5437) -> 0.3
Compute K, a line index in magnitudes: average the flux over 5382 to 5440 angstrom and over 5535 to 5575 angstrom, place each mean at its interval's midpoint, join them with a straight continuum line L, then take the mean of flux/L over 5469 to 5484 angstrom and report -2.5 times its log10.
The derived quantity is 0.062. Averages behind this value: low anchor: 201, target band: 190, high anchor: 202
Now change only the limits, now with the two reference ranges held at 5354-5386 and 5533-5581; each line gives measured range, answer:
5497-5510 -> 0.046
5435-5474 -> 0.040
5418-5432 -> -0.003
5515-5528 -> 0.010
